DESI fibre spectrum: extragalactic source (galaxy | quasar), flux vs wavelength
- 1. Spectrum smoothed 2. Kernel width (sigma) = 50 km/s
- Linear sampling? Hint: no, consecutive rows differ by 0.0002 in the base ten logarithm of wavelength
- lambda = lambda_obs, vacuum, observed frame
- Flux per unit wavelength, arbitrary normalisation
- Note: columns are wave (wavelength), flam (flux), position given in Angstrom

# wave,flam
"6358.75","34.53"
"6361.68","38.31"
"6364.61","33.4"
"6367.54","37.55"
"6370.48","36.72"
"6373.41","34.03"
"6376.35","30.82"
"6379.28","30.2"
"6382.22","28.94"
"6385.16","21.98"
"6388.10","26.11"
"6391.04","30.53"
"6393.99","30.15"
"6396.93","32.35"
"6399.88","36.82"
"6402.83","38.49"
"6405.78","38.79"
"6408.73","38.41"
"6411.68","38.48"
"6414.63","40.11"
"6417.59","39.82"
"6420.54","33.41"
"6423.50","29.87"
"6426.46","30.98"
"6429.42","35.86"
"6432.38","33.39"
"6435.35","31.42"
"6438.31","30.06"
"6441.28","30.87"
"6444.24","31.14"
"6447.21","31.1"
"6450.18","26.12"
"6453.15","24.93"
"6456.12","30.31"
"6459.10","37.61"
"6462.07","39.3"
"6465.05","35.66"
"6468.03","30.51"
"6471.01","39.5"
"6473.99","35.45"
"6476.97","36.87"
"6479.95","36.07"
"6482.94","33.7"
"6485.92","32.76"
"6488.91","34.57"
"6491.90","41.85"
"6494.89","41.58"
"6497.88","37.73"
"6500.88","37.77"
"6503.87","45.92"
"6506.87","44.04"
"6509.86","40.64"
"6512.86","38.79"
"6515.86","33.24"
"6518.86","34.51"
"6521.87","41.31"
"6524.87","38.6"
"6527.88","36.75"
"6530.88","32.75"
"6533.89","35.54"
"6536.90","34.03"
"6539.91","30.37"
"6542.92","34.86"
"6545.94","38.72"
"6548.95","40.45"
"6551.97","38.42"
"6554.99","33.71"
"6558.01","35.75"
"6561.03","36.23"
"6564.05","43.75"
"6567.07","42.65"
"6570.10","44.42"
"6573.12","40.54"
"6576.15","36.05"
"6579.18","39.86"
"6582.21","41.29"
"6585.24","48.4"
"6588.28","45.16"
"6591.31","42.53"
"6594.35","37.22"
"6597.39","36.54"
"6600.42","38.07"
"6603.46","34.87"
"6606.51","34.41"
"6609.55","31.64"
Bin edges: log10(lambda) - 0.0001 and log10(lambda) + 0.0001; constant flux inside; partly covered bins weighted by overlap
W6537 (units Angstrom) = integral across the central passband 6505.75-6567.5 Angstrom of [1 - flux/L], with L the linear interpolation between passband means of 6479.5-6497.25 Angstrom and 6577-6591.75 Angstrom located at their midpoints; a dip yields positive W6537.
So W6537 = 4.2 Angstrom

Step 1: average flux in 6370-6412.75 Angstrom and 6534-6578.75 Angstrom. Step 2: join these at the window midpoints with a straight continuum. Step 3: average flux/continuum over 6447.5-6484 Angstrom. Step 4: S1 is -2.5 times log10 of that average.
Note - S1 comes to 0.04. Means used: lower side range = 32.7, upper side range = 37.8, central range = 33.7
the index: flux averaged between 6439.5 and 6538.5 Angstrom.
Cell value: 35.8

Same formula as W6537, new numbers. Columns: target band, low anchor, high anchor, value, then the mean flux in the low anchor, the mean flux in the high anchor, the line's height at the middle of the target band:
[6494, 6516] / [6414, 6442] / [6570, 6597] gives -1.8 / 33.4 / 41.4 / 37.4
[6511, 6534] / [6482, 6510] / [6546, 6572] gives 1.6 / 39.1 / 39.4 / 39.2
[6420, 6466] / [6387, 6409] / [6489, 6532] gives 5.0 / 33.8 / 38.9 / 35.9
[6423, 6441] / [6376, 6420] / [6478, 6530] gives 1.6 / 33.5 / 38.2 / 35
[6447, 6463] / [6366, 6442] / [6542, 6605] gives 1.8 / 33.3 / 39.5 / 35.2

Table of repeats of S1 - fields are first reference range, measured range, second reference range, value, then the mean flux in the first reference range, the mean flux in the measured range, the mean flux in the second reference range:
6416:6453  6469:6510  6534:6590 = -0.10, 31.8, 38.3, 39.1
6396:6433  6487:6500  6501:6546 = -0.05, 36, 38.7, 37.3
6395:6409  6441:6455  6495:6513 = 0.32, 36.6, 28.7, 41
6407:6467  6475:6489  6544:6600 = 0.02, 33.4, 34.8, 40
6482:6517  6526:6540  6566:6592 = 0.17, 38.7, 34.4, 42.3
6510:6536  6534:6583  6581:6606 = 0.01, 36.6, 38.1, 40.2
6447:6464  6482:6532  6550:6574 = -0.08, 31.7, 38.1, 39.4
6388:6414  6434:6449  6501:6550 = 0.16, 35.1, 30.8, 37.5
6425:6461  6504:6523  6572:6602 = -0.10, 31.2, 39.2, 40.6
